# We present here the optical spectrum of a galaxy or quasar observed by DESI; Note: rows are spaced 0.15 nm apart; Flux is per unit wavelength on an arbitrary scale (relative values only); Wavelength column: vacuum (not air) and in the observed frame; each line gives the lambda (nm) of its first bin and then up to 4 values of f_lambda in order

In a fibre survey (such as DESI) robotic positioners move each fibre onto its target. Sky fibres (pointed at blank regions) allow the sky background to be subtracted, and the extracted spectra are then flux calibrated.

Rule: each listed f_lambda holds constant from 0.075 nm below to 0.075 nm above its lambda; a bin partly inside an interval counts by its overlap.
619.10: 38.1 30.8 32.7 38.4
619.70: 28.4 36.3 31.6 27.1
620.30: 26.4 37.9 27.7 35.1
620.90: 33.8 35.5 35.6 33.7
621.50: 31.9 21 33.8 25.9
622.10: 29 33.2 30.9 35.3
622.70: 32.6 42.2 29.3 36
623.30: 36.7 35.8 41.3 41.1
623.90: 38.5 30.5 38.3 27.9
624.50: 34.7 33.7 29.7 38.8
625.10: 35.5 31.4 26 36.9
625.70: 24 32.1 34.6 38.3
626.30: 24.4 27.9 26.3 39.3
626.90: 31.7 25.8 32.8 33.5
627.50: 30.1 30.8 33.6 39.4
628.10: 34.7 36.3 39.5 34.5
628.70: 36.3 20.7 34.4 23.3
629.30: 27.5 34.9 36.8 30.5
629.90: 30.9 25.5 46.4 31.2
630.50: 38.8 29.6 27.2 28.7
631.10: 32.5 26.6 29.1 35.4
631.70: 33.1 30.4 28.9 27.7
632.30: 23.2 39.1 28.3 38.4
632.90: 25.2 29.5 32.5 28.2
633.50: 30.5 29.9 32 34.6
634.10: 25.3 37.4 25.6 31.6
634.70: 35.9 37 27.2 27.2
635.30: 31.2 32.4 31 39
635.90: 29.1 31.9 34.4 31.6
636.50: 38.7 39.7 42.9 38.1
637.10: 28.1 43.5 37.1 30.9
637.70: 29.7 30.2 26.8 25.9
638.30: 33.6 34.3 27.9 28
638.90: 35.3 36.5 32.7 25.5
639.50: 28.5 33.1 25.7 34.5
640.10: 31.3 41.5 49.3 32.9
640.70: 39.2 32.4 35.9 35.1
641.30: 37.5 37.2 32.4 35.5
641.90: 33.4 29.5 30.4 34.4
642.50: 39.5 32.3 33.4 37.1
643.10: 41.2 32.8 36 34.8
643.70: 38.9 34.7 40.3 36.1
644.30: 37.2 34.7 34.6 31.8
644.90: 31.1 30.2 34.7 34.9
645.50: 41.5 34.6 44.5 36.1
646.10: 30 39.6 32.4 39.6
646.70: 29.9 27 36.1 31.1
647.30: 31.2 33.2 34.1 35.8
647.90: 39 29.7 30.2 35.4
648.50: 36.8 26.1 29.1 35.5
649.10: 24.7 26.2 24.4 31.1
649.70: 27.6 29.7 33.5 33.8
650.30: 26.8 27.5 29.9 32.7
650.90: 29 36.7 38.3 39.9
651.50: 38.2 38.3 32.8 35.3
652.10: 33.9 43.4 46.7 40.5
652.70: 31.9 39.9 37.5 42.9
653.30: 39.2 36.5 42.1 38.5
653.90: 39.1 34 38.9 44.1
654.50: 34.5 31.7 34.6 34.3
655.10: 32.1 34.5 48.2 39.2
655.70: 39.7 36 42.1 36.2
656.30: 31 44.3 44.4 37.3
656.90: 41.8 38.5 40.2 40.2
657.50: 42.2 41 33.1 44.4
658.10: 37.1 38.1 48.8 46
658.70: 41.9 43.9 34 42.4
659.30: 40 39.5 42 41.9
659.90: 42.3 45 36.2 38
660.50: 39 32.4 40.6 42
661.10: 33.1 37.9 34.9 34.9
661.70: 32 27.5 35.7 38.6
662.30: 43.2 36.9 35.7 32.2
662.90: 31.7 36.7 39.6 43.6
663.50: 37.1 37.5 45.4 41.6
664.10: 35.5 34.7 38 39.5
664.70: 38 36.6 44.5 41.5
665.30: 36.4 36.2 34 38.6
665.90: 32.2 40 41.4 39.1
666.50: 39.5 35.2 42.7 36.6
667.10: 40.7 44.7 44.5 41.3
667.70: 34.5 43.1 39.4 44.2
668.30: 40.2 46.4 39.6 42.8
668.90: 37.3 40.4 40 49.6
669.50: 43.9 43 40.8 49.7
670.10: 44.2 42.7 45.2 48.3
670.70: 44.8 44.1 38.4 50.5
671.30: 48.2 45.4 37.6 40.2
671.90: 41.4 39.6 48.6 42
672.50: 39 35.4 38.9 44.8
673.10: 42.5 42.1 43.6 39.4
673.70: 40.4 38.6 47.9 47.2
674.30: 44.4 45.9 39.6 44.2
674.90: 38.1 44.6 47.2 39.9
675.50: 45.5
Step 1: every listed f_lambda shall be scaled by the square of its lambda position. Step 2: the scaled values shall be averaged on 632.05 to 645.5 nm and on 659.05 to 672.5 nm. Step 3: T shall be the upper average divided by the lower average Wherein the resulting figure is 1.30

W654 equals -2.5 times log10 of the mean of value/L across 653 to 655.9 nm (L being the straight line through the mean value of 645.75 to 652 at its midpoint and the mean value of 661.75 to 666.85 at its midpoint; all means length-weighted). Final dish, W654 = -0.10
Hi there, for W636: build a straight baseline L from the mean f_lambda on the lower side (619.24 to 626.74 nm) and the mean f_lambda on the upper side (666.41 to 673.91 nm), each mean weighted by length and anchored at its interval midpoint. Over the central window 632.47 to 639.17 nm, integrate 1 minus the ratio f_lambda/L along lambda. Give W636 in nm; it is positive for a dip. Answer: 0.55 nm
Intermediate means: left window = 32.8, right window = 42.1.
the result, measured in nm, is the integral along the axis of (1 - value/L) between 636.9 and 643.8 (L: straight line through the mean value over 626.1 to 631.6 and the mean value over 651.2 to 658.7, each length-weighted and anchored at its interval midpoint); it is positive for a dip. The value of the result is 0.23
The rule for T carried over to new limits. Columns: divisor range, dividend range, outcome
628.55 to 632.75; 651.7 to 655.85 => 1.31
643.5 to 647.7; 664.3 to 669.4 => 1.22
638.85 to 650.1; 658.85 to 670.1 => 1.23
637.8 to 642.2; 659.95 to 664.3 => 1.20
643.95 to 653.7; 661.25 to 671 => 1.22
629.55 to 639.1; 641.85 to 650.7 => 1.08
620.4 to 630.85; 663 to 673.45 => 1.43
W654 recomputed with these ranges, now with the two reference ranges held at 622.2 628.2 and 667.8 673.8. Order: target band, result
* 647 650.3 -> 0.214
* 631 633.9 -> 0.143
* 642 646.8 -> 0.061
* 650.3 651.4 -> 0.177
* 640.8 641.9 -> 0.048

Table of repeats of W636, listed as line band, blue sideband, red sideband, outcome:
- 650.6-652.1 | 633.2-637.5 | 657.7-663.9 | 0.054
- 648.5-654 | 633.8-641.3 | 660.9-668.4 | 0.206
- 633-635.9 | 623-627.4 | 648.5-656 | 0.208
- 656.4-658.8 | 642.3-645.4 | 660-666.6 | -0.280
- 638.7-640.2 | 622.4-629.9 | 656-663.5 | 0.171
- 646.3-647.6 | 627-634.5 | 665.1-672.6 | 0.110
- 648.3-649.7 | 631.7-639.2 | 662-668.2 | 0.217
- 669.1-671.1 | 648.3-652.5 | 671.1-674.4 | -0.135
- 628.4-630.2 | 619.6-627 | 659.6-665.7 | 0.108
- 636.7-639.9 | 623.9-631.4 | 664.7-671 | 0.217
